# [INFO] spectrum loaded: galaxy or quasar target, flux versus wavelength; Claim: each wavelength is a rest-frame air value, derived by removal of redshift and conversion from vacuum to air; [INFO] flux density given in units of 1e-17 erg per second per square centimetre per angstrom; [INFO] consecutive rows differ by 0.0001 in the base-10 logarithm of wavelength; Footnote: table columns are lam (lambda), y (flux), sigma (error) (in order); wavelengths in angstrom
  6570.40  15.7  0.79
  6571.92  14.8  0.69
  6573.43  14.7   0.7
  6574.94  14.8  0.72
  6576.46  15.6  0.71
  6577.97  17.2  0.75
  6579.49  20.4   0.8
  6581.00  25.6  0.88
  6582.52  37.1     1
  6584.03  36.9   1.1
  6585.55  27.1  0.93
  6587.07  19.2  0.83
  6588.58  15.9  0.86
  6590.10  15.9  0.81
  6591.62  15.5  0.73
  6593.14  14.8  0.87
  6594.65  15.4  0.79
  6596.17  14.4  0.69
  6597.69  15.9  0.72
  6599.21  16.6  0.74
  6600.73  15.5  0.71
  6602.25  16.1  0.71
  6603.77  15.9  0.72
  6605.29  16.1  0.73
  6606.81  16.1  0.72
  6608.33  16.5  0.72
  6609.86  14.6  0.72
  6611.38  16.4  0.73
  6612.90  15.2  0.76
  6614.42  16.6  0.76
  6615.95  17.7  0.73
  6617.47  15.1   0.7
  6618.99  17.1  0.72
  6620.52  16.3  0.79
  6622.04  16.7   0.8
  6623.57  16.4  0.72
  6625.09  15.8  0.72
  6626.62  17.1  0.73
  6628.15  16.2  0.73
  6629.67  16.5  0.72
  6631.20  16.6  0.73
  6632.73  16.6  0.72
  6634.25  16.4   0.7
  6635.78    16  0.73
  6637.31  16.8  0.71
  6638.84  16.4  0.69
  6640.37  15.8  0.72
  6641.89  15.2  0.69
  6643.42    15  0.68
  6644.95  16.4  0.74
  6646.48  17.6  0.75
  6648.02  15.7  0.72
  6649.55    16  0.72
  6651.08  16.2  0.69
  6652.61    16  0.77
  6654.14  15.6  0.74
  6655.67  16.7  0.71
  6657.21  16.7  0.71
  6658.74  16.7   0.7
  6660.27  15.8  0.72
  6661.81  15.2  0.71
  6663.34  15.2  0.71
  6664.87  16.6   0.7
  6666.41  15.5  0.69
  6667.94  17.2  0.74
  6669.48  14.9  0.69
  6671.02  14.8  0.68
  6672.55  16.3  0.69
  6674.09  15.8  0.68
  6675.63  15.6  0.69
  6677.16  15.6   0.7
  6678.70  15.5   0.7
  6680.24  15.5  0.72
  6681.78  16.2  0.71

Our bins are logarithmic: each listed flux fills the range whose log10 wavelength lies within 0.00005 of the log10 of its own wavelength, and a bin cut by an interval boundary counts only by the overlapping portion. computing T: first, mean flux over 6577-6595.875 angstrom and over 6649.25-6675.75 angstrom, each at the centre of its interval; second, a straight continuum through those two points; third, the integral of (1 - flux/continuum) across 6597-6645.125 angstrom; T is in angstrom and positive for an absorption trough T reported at 6.98 angstrom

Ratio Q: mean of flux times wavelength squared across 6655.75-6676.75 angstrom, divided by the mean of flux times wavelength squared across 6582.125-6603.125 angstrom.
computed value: 0.84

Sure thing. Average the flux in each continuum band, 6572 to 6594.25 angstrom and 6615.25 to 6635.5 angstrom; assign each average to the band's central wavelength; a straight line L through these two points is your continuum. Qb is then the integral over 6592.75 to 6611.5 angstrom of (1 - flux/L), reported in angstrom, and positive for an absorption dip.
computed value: 3.0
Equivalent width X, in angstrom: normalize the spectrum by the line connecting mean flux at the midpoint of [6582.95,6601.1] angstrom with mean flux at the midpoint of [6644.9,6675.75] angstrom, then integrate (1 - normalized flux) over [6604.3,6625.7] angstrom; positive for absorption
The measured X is 2.1 angstrom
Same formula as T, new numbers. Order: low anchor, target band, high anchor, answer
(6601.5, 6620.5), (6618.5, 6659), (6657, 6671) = -0.77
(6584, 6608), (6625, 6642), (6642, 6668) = 0.20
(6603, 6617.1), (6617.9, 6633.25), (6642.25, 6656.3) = -0.38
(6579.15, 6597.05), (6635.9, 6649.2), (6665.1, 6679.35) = 1.24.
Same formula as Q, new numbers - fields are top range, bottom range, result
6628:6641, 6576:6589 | 0.68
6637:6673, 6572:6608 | 0.87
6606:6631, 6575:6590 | 0.71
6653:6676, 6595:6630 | 1.00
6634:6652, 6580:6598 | 0.77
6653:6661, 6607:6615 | 1.04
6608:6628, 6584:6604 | 0.93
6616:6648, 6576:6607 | 0.86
